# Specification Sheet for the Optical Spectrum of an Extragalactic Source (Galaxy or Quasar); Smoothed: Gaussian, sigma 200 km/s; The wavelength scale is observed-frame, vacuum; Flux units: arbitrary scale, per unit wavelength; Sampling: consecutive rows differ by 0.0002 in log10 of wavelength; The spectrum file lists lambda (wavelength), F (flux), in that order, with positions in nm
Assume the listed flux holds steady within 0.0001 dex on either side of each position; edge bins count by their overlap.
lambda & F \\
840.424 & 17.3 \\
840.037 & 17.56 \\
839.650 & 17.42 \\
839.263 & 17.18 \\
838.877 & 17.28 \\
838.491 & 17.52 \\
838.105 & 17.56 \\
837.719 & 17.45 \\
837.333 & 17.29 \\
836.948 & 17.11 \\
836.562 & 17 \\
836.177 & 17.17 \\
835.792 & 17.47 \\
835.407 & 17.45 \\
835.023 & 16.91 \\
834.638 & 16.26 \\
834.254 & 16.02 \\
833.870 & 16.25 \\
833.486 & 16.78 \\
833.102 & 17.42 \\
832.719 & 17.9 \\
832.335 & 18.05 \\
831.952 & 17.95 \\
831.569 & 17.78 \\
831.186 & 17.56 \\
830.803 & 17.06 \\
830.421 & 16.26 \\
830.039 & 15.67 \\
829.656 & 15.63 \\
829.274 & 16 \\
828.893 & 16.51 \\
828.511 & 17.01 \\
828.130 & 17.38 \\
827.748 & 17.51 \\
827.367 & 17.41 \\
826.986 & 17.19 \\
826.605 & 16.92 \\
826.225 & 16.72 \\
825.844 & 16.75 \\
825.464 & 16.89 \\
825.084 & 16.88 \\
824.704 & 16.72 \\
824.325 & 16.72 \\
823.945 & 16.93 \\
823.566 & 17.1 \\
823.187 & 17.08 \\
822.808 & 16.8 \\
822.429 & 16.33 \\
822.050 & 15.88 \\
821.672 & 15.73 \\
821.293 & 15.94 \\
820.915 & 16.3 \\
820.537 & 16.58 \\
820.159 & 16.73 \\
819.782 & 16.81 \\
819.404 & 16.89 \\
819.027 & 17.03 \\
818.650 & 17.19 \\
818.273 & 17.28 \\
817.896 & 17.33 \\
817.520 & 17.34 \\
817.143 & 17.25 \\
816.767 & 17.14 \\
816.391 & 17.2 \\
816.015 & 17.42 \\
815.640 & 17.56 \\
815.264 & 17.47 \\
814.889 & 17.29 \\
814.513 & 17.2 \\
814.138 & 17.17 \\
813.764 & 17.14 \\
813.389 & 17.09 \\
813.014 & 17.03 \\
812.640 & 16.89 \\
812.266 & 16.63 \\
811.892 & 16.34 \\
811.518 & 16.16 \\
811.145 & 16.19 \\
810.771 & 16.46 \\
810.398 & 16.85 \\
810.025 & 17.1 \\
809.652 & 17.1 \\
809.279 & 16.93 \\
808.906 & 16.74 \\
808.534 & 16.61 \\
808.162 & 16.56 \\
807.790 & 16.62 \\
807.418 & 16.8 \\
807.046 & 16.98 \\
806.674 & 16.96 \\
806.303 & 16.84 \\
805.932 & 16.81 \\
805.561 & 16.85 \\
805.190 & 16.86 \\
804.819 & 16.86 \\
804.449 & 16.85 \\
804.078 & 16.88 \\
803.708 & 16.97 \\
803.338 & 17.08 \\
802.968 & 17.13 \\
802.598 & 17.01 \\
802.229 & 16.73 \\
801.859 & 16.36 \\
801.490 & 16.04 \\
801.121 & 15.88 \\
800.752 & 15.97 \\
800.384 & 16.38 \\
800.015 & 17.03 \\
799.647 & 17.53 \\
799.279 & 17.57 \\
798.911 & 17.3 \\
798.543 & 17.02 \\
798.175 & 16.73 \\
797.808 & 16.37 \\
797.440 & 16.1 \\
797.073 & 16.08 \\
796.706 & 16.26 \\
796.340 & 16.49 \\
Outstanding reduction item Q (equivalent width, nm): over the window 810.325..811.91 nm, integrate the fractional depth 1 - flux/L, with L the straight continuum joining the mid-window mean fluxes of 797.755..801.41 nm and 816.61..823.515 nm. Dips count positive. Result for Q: 0.04 nm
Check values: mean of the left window 16.8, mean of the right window 16.8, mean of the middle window 16.4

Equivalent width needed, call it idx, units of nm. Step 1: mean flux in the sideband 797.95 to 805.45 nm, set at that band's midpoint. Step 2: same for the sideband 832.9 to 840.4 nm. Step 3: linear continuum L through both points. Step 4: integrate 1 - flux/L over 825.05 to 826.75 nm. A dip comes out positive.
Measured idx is 0.02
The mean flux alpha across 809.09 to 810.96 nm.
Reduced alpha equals 16.9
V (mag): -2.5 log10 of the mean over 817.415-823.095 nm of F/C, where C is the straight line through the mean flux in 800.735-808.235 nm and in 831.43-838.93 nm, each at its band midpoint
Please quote 0.02 mag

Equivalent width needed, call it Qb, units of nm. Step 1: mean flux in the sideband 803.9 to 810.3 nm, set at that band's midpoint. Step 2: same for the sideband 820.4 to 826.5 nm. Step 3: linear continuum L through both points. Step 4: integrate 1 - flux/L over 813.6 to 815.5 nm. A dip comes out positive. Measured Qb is -0.06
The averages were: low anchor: 16.8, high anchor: 16.6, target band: 17.3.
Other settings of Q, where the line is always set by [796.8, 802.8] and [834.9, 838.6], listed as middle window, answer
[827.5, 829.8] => 0.06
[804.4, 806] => -0.01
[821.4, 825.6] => 0.11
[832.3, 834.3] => 0.02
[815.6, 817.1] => -0.03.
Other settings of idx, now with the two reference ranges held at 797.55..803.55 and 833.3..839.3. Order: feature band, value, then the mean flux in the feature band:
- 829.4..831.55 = 0.059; 16.5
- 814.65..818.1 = -0.092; 17.3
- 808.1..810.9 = 0.002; 16.8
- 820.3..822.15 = 0.088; 16.1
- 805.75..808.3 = 0.000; 16.8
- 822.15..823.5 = 0.017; 16.7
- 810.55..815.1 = 0.013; 16.8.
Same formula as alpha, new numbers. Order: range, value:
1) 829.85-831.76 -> 16.9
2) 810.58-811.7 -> 16.3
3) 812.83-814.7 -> 17.1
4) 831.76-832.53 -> 18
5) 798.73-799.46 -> 17.4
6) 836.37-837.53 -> 17.1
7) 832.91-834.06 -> 16.8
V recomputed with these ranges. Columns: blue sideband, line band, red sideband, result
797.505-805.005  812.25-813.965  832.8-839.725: -0.007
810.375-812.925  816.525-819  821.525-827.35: -0.040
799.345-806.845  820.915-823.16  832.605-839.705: 0.049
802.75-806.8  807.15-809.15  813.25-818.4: 0.022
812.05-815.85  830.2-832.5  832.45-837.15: -0.025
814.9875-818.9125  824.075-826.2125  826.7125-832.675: 0.021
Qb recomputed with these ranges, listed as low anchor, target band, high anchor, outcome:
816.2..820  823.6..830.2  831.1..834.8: 0.16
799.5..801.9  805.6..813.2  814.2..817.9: 0.09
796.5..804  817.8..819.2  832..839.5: -0.02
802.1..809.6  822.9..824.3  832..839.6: 0.01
